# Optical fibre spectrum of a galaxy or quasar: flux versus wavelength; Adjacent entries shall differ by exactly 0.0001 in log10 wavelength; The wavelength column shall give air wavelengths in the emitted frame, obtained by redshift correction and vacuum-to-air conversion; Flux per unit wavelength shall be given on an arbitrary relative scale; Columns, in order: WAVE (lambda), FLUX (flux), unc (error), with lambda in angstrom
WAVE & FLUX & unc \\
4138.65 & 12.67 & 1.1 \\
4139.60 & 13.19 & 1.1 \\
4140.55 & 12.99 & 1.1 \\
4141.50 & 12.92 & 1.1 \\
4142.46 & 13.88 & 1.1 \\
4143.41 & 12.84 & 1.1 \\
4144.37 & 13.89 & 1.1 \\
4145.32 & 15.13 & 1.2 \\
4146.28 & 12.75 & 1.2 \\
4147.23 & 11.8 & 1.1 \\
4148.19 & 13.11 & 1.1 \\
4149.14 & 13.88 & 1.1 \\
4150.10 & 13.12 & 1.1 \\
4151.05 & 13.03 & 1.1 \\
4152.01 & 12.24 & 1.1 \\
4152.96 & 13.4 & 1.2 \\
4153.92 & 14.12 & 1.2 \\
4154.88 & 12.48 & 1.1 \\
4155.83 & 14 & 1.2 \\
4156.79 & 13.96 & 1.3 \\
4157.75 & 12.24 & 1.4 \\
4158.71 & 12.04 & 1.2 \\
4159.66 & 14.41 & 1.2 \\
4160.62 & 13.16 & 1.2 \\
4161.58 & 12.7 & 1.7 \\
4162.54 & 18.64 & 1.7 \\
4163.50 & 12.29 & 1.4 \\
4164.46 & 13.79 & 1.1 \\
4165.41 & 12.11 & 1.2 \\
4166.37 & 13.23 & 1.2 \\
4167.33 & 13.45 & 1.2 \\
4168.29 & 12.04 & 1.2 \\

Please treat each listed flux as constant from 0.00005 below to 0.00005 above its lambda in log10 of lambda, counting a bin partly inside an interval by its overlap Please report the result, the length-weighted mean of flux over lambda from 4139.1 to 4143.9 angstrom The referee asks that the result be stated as 13.2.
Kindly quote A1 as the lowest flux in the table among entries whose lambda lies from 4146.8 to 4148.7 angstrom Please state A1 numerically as 11.8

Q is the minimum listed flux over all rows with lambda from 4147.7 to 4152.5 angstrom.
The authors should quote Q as 12.24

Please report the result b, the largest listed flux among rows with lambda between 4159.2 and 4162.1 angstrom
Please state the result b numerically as 14.41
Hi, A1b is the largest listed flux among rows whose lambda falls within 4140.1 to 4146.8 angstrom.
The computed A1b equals 15.13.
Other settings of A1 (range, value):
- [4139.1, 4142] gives 12.92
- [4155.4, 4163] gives 12.04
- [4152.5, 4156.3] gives 12.48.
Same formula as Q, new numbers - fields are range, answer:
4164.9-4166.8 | 12.11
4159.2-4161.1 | 13.16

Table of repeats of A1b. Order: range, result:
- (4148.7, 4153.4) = 13.88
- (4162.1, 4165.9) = 18.64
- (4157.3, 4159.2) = 12.24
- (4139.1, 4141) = 13.19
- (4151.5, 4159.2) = 14.12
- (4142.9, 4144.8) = 13.89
